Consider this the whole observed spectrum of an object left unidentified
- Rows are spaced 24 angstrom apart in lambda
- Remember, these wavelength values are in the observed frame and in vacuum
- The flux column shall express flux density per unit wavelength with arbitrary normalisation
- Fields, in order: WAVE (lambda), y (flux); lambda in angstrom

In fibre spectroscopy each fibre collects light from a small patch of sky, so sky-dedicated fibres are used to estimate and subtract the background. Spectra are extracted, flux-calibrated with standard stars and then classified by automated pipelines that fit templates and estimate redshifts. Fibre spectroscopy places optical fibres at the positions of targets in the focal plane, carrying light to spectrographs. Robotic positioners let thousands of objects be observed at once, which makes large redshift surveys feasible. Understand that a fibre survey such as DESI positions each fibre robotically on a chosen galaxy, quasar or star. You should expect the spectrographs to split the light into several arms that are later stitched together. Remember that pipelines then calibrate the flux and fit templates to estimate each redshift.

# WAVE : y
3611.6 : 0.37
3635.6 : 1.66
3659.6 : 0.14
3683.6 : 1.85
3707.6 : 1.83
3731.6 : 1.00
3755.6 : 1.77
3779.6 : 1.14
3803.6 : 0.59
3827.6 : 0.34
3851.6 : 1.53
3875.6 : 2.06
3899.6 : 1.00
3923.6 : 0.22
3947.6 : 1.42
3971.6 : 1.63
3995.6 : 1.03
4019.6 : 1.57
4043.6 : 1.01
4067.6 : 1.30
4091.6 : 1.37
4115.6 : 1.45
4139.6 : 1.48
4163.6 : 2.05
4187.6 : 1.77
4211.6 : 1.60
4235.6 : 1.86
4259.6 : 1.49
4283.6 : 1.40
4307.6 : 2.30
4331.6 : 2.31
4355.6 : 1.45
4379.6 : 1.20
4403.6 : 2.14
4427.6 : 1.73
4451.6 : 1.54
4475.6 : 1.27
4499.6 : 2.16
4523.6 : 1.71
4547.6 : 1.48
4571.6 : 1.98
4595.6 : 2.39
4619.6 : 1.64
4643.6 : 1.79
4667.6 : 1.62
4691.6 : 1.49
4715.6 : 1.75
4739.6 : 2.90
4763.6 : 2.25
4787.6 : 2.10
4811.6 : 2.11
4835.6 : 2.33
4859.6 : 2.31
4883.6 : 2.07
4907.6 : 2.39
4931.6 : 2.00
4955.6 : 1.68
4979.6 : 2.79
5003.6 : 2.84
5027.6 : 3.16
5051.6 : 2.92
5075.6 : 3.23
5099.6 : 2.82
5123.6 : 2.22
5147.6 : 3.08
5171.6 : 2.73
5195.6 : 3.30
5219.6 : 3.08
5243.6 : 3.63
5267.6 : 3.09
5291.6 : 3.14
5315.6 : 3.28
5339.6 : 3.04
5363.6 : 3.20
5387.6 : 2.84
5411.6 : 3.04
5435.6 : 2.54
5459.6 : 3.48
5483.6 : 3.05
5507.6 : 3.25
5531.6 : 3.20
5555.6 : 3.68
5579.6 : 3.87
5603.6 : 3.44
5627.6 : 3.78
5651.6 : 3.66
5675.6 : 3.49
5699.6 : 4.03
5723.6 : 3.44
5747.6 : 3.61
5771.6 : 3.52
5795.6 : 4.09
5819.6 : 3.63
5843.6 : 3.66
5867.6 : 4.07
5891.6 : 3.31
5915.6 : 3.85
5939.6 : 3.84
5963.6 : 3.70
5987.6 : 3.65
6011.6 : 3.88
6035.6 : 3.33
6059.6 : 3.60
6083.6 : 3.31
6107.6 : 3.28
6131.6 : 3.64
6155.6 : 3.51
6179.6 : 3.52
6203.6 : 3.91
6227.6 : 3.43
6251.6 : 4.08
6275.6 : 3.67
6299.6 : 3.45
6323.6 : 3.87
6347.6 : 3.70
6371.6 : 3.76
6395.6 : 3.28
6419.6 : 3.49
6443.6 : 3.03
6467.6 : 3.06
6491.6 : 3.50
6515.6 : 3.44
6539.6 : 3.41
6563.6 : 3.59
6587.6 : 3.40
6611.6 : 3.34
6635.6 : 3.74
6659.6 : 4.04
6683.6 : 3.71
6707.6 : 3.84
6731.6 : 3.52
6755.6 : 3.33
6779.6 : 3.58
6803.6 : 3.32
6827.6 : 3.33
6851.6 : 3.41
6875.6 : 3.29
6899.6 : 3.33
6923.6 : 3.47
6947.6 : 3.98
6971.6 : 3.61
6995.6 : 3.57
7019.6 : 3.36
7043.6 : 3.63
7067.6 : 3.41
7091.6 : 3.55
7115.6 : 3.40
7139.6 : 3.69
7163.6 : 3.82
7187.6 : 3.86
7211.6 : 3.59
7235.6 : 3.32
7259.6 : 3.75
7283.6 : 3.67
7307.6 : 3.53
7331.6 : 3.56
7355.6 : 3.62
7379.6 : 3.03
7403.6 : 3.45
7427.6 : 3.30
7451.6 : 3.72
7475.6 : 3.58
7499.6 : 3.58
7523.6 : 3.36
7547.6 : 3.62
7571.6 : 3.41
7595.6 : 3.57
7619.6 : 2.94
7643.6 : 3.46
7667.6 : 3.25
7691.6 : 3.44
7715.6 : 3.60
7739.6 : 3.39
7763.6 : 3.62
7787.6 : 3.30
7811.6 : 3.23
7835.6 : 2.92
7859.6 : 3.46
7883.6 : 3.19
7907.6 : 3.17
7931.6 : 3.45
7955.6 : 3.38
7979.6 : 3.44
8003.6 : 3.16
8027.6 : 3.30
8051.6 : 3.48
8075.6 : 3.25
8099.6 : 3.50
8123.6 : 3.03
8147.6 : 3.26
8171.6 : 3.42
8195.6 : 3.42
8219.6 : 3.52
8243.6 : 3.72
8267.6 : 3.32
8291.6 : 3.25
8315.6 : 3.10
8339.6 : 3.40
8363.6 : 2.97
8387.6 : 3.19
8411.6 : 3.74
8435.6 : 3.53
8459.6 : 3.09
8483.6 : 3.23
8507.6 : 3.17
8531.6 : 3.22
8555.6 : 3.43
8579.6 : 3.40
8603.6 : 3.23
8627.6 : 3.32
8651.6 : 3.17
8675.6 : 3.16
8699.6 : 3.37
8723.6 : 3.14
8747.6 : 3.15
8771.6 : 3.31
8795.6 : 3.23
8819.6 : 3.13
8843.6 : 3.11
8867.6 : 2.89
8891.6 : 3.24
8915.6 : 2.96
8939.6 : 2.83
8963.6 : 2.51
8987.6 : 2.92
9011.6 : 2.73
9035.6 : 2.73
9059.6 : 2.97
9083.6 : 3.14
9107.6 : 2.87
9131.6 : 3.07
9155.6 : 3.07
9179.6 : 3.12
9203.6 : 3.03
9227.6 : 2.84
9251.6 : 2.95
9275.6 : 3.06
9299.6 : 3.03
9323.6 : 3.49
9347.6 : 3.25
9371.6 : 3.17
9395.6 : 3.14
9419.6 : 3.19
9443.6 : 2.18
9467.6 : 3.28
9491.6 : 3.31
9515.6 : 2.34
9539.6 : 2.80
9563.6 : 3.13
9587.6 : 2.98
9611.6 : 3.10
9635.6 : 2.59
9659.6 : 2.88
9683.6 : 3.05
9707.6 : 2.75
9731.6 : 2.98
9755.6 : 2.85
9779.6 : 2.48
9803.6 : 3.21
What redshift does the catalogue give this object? 0.251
